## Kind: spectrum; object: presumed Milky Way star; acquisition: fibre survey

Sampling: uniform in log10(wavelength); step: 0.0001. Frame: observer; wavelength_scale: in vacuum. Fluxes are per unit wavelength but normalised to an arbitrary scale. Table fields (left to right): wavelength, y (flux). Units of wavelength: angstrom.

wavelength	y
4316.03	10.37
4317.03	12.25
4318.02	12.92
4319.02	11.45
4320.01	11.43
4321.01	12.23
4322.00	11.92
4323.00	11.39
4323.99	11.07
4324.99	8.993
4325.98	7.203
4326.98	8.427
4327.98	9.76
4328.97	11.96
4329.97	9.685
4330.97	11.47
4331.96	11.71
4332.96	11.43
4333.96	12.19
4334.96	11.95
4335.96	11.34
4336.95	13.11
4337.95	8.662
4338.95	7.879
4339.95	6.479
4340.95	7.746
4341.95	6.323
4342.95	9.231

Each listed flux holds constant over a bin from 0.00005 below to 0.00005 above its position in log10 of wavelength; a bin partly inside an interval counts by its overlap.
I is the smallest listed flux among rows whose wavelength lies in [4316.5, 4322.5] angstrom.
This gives 11.43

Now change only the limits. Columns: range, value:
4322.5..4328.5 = 7.203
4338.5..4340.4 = 6.479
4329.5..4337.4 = 9.685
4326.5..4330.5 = 8.427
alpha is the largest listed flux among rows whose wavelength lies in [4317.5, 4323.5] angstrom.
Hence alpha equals 12.92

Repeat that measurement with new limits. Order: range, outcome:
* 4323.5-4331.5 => 11.96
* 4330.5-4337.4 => 13.11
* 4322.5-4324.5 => 11.39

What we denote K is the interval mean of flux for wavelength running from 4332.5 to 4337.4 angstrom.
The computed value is 12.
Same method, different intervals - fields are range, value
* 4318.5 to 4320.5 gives 11.4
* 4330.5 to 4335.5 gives 11.7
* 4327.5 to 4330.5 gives 10.5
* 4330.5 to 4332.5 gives 11.6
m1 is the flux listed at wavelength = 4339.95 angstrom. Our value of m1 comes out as 6.479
